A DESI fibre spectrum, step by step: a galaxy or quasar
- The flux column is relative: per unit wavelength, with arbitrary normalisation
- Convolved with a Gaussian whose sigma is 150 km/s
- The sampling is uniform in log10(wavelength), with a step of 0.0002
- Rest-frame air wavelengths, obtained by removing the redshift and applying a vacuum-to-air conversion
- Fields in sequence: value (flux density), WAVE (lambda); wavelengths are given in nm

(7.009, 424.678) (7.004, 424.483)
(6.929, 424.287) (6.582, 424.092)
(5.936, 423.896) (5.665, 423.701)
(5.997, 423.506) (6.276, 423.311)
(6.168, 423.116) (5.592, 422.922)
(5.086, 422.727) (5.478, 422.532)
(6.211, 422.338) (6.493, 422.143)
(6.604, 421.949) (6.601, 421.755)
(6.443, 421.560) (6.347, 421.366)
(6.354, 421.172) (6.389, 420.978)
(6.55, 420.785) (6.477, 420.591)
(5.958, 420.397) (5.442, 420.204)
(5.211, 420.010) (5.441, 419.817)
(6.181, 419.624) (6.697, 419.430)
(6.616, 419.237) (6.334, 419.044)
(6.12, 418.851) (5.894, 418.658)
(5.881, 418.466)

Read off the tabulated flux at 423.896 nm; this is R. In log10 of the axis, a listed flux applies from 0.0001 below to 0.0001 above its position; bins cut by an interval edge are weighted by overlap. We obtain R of 5.936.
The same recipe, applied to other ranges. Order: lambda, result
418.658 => 5.894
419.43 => 6.697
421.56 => 6.443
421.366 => 6.347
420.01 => 5.211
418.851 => 6.12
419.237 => 6.616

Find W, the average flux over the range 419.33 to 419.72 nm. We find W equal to 6.43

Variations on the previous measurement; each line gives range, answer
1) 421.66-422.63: 6.28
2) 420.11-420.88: 6.11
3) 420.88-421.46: 6.37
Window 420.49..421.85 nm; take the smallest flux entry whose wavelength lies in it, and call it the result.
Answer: 6.347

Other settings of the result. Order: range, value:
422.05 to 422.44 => 6.211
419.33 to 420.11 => 5.211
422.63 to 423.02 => 5.086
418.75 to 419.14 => 6.12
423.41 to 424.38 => 5.665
